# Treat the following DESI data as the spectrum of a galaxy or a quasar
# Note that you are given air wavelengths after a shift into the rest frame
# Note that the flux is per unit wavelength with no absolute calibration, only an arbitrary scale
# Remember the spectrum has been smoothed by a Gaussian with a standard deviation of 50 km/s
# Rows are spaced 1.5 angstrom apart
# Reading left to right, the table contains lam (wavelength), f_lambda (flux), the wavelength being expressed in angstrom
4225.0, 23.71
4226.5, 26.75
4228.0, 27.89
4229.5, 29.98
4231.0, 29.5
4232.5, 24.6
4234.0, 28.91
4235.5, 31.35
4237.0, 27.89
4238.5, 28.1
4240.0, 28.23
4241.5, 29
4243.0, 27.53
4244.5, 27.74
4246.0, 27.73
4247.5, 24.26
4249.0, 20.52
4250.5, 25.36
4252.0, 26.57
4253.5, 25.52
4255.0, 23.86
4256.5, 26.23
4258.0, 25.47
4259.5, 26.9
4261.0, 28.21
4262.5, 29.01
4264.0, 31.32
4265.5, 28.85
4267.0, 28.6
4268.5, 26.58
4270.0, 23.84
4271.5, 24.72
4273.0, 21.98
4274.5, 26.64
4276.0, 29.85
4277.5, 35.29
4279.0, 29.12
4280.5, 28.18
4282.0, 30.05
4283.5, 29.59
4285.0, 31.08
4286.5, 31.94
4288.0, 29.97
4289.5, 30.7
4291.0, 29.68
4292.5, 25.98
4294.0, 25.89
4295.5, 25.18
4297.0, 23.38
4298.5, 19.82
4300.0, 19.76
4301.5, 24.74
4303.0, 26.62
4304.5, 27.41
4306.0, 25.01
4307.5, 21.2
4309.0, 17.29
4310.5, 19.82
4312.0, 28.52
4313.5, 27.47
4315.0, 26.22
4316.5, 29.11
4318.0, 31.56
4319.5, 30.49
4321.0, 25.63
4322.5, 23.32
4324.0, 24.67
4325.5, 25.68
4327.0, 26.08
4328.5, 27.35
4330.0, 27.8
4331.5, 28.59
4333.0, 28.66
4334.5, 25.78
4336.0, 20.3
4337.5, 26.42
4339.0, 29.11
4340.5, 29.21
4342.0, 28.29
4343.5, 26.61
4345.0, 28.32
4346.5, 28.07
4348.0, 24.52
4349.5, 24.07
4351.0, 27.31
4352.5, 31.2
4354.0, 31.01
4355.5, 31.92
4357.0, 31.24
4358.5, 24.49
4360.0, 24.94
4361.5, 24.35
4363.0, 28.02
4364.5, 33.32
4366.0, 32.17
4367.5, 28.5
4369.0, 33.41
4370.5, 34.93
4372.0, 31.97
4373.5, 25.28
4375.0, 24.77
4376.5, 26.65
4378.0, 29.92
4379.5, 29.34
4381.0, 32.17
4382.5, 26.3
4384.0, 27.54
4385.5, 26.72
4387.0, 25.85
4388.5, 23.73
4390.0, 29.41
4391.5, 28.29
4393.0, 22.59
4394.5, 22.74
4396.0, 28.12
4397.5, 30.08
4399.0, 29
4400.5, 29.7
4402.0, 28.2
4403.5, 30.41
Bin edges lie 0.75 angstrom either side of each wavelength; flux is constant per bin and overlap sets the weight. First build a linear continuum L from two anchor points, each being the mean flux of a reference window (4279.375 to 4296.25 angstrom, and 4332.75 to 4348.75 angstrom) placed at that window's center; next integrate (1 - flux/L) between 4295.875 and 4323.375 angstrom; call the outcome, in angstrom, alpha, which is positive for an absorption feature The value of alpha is 3.1 angstrom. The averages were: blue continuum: 28.9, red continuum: 26.8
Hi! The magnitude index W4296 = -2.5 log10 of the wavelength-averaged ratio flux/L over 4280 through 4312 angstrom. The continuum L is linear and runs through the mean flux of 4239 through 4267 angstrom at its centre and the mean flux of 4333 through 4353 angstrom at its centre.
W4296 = 0.04 mag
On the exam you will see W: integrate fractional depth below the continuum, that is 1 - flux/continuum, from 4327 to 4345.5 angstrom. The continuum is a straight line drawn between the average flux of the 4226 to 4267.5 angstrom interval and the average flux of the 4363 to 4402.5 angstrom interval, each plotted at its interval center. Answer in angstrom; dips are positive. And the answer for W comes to 0.6 angstrom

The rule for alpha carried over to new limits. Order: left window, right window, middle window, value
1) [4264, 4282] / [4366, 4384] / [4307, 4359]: 3.6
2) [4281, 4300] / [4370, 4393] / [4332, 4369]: -0.2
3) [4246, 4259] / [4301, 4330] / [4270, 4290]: -2.9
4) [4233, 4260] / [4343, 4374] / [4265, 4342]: 3.1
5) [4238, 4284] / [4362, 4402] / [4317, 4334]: 0.4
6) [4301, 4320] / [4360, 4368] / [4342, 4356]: 0.0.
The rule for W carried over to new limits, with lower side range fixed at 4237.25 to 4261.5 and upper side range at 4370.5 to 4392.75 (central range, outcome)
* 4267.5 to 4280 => -0.3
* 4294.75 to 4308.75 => 1.8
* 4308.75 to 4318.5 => 0.4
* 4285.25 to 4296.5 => -0.7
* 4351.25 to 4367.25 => -0.9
